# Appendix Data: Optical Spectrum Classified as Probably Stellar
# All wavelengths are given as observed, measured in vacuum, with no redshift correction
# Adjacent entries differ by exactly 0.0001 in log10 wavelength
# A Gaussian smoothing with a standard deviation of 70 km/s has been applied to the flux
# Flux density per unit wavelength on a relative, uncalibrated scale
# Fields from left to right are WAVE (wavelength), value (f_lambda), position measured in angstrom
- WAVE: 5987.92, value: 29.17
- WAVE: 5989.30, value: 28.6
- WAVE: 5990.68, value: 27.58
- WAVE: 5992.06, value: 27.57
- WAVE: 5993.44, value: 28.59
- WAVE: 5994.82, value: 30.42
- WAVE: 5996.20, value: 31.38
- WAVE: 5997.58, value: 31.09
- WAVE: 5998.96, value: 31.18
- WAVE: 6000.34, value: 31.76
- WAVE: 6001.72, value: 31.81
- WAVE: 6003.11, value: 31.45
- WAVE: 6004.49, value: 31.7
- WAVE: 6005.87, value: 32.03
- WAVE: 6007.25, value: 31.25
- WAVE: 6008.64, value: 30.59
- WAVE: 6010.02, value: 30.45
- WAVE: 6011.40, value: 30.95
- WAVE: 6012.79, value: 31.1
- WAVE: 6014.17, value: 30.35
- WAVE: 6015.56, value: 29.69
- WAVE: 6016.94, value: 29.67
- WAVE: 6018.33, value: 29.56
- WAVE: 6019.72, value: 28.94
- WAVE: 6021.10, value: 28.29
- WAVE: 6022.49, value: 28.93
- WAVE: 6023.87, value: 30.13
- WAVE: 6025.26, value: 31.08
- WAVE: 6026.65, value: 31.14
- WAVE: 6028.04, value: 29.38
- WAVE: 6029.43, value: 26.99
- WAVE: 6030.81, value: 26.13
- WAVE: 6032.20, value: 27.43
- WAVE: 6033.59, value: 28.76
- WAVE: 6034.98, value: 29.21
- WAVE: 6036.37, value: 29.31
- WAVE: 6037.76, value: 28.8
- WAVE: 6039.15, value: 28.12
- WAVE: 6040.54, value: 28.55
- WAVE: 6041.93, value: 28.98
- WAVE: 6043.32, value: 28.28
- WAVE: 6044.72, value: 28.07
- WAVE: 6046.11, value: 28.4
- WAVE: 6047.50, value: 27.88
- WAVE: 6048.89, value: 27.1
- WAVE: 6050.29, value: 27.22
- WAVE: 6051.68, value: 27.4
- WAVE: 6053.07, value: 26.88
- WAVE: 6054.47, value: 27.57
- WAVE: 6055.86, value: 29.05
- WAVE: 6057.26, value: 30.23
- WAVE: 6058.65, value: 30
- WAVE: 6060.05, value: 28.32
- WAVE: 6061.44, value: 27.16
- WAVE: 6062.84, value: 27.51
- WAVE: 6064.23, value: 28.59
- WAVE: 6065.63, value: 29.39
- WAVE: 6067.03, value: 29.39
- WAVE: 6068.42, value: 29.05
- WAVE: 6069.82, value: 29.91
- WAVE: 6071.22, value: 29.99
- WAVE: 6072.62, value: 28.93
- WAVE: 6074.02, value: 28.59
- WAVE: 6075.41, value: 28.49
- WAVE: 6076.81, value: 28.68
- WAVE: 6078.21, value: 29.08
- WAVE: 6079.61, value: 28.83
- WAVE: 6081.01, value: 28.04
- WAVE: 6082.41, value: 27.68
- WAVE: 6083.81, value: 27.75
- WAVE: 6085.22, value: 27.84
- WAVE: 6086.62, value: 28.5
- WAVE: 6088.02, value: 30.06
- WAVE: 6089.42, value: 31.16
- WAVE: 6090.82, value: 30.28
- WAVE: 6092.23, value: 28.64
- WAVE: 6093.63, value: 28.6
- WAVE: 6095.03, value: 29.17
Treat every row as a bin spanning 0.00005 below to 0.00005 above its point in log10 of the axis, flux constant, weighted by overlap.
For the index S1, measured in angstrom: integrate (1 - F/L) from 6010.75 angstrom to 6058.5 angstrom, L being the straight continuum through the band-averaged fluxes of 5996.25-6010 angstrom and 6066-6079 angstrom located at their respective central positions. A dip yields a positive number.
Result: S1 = 2.43 angstrom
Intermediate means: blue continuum 31.4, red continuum 29.1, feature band 28.8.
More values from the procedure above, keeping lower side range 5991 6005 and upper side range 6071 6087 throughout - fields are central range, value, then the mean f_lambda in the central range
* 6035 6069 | 0.9 angstrom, 28.4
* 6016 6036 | 0.6 angstrom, 29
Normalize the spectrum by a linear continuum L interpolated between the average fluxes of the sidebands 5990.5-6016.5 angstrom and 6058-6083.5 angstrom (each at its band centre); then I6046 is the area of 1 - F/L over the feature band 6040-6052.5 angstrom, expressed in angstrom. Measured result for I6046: 0.6 angstrom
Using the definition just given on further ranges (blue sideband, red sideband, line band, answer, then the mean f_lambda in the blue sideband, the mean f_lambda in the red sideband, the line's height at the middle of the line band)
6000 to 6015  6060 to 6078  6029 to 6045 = 1.0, 31.2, 28.8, 30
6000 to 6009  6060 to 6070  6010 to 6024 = 0.5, 31.5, 28.6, 30.9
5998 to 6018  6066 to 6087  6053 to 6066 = 0.3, 31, 28.7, 29.3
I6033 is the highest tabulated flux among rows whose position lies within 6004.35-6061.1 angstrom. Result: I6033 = 32.03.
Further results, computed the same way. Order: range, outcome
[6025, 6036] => 31.14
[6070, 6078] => 29.99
